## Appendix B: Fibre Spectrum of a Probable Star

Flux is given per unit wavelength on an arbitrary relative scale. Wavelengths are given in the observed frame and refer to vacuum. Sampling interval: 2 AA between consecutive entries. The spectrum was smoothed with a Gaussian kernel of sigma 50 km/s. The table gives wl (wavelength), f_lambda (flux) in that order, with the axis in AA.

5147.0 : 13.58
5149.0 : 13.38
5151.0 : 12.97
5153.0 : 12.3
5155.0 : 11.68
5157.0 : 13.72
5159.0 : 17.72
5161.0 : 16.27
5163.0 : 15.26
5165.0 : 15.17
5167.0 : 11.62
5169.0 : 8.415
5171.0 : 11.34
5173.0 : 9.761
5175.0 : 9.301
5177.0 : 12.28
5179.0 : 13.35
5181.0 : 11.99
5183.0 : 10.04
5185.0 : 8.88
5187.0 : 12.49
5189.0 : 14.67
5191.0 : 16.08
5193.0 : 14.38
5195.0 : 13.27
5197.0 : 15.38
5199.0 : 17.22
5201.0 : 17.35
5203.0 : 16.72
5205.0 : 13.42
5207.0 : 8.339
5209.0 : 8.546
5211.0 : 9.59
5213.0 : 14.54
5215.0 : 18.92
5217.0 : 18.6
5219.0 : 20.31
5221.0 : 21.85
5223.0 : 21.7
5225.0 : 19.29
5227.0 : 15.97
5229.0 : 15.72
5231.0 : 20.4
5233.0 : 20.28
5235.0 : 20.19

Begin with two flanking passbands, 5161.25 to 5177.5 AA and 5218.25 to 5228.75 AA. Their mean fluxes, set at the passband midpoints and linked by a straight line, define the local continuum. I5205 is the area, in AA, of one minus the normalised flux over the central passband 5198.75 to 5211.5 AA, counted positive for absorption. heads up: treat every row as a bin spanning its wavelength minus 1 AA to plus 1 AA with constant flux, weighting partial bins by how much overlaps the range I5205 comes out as 2.9 AA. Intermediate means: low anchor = 11.8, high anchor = 19.5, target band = 12.9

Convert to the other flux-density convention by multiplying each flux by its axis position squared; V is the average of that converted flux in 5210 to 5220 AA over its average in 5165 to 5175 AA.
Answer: 1.56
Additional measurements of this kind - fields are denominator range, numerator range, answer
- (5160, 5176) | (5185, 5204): 1.24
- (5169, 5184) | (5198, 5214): 1.22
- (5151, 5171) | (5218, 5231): 1.47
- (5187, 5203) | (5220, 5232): 1.26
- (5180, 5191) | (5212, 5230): 1.56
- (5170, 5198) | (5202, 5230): 1.31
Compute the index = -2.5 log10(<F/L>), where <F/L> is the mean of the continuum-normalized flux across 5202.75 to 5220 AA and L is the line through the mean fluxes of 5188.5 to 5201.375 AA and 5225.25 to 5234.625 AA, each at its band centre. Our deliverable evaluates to 0.18 mag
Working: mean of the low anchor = 15.4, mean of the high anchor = 18.3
